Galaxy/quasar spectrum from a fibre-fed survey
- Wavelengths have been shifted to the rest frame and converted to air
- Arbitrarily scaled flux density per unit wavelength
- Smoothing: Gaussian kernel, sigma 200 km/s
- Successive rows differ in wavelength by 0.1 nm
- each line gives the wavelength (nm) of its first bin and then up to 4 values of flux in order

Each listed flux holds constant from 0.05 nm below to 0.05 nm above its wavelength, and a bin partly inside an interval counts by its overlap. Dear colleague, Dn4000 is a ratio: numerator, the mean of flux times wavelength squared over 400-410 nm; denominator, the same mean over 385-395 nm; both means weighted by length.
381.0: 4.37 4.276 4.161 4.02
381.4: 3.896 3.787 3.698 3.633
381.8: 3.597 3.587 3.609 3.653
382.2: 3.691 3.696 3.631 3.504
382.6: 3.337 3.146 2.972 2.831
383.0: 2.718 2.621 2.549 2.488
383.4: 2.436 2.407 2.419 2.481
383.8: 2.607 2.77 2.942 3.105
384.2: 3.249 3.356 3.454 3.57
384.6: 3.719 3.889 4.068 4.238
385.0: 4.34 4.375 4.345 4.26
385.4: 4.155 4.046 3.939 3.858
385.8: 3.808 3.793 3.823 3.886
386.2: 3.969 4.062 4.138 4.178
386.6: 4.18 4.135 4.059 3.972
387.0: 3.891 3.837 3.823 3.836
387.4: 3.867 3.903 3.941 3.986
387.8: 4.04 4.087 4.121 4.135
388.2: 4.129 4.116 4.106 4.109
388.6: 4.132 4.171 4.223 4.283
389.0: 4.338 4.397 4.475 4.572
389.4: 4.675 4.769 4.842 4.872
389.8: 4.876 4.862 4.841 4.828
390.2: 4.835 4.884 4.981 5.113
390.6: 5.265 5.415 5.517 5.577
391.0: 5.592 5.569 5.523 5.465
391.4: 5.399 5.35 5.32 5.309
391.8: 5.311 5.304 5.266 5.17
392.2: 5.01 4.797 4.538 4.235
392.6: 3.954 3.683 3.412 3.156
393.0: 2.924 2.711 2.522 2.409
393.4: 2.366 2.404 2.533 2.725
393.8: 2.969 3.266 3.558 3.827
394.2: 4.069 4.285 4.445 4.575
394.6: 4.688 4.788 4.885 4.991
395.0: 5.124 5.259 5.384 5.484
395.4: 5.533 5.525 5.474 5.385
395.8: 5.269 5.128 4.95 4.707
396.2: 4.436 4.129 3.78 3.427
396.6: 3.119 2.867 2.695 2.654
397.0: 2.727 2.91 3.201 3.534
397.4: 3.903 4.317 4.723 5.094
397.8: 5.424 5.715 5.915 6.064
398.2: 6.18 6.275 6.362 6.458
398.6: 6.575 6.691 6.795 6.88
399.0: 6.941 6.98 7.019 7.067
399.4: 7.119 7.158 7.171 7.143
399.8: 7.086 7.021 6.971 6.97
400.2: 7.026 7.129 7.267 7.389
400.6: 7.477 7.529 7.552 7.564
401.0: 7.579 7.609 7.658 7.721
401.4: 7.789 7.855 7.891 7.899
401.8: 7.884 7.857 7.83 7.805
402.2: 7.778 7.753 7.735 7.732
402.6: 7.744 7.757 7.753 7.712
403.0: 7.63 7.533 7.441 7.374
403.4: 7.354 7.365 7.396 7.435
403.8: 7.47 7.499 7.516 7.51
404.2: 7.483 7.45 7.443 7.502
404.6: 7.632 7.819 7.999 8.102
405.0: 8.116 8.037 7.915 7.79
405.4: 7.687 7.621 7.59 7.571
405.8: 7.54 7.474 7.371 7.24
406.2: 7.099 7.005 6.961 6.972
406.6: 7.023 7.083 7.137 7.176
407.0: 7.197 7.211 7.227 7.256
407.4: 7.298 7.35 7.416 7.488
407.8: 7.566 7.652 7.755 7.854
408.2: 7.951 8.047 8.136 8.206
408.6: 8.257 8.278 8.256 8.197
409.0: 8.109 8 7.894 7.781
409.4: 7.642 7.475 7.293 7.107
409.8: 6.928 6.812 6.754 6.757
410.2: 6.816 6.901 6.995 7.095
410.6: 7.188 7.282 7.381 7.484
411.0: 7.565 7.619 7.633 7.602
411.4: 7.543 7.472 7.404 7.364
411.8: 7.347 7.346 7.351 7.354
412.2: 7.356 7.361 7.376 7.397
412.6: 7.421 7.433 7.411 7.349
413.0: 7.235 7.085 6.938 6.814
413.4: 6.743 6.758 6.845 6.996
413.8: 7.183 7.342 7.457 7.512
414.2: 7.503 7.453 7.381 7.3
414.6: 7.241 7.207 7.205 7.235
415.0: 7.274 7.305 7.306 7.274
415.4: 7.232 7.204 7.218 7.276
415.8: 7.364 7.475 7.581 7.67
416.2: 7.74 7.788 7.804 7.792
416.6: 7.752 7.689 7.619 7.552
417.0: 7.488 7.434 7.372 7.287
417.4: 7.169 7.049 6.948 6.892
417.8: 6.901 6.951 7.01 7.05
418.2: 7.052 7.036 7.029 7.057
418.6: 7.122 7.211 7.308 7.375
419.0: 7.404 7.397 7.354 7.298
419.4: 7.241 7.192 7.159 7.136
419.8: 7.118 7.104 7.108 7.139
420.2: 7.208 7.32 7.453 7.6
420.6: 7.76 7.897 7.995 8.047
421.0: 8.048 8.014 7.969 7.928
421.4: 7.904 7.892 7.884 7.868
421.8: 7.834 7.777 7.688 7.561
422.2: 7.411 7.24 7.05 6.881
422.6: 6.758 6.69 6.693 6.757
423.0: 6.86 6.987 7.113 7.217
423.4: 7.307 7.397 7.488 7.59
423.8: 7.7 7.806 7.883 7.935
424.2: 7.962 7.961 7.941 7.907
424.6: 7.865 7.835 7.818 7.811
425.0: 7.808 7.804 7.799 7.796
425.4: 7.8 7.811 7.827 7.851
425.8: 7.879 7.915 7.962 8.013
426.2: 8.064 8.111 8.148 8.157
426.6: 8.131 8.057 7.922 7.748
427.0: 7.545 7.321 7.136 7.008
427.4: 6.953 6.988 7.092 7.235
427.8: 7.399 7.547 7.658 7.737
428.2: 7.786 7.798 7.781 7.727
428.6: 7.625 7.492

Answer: 1.9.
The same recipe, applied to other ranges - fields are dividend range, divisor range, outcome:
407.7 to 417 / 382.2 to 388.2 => 2.35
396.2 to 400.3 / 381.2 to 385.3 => 1.76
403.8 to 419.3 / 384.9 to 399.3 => 1.80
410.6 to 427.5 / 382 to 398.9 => 2.02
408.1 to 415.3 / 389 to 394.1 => 1.85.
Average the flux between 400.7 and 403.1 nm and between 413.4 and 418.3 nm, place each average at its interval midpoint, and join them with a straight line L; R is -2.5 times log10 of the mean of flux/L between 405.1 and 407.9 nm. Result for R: 0.03 mag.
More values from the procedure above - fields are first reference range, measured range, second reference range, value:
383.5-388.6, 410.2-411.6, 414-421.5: -0.114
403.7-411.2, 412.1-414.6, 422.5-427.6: 0.044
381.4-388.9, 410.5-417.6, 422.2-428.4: -0.138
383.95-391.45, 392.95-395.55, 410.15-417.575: 0.269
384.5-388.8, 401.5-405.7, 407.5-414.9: -0.204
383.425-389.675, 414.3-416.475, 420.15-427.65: -0.093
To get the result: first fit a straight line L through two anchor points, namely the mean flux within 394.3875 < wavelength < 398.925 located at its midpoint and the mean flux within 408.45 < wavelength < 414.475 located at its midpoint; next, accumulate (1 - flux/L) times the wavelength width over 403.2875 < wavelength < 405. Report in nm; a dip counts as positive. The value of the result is -0.40 nm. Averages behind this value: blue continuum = 4.87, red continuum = 7.38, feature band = 7.57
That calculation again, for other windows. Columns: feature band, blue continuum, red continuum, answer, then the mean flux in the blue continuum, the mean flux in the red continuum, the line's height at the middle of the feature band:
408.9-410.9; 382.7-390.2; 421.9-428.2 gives -0.39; 3.86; 7.57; 6.11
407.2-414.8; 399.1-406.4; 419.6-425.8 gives 0.12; 7.52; 7.57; 7.54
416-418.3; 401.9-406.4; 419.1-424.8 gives 0.05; 7.6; 7.5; 7.52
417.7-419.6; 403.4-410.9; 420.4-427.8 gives 0.11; 7.5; 7.63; 7.59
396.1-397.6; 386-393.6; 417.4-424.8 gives 0.46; 4.36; 7.41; 5.04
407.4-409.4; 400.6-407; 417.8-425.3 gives -0.09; 7.57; 7.45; 7.54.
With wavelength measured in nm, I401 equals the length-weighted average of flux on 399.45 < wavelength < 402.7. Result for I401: 7.52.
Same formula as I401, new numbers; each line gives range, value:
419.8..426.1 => 7.6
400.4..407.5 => 7.55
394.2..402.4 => 5.94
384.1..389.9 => 4.09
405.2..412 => 7.46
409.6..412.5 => 7.26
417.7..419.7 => 7.16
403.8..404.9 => 7.6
